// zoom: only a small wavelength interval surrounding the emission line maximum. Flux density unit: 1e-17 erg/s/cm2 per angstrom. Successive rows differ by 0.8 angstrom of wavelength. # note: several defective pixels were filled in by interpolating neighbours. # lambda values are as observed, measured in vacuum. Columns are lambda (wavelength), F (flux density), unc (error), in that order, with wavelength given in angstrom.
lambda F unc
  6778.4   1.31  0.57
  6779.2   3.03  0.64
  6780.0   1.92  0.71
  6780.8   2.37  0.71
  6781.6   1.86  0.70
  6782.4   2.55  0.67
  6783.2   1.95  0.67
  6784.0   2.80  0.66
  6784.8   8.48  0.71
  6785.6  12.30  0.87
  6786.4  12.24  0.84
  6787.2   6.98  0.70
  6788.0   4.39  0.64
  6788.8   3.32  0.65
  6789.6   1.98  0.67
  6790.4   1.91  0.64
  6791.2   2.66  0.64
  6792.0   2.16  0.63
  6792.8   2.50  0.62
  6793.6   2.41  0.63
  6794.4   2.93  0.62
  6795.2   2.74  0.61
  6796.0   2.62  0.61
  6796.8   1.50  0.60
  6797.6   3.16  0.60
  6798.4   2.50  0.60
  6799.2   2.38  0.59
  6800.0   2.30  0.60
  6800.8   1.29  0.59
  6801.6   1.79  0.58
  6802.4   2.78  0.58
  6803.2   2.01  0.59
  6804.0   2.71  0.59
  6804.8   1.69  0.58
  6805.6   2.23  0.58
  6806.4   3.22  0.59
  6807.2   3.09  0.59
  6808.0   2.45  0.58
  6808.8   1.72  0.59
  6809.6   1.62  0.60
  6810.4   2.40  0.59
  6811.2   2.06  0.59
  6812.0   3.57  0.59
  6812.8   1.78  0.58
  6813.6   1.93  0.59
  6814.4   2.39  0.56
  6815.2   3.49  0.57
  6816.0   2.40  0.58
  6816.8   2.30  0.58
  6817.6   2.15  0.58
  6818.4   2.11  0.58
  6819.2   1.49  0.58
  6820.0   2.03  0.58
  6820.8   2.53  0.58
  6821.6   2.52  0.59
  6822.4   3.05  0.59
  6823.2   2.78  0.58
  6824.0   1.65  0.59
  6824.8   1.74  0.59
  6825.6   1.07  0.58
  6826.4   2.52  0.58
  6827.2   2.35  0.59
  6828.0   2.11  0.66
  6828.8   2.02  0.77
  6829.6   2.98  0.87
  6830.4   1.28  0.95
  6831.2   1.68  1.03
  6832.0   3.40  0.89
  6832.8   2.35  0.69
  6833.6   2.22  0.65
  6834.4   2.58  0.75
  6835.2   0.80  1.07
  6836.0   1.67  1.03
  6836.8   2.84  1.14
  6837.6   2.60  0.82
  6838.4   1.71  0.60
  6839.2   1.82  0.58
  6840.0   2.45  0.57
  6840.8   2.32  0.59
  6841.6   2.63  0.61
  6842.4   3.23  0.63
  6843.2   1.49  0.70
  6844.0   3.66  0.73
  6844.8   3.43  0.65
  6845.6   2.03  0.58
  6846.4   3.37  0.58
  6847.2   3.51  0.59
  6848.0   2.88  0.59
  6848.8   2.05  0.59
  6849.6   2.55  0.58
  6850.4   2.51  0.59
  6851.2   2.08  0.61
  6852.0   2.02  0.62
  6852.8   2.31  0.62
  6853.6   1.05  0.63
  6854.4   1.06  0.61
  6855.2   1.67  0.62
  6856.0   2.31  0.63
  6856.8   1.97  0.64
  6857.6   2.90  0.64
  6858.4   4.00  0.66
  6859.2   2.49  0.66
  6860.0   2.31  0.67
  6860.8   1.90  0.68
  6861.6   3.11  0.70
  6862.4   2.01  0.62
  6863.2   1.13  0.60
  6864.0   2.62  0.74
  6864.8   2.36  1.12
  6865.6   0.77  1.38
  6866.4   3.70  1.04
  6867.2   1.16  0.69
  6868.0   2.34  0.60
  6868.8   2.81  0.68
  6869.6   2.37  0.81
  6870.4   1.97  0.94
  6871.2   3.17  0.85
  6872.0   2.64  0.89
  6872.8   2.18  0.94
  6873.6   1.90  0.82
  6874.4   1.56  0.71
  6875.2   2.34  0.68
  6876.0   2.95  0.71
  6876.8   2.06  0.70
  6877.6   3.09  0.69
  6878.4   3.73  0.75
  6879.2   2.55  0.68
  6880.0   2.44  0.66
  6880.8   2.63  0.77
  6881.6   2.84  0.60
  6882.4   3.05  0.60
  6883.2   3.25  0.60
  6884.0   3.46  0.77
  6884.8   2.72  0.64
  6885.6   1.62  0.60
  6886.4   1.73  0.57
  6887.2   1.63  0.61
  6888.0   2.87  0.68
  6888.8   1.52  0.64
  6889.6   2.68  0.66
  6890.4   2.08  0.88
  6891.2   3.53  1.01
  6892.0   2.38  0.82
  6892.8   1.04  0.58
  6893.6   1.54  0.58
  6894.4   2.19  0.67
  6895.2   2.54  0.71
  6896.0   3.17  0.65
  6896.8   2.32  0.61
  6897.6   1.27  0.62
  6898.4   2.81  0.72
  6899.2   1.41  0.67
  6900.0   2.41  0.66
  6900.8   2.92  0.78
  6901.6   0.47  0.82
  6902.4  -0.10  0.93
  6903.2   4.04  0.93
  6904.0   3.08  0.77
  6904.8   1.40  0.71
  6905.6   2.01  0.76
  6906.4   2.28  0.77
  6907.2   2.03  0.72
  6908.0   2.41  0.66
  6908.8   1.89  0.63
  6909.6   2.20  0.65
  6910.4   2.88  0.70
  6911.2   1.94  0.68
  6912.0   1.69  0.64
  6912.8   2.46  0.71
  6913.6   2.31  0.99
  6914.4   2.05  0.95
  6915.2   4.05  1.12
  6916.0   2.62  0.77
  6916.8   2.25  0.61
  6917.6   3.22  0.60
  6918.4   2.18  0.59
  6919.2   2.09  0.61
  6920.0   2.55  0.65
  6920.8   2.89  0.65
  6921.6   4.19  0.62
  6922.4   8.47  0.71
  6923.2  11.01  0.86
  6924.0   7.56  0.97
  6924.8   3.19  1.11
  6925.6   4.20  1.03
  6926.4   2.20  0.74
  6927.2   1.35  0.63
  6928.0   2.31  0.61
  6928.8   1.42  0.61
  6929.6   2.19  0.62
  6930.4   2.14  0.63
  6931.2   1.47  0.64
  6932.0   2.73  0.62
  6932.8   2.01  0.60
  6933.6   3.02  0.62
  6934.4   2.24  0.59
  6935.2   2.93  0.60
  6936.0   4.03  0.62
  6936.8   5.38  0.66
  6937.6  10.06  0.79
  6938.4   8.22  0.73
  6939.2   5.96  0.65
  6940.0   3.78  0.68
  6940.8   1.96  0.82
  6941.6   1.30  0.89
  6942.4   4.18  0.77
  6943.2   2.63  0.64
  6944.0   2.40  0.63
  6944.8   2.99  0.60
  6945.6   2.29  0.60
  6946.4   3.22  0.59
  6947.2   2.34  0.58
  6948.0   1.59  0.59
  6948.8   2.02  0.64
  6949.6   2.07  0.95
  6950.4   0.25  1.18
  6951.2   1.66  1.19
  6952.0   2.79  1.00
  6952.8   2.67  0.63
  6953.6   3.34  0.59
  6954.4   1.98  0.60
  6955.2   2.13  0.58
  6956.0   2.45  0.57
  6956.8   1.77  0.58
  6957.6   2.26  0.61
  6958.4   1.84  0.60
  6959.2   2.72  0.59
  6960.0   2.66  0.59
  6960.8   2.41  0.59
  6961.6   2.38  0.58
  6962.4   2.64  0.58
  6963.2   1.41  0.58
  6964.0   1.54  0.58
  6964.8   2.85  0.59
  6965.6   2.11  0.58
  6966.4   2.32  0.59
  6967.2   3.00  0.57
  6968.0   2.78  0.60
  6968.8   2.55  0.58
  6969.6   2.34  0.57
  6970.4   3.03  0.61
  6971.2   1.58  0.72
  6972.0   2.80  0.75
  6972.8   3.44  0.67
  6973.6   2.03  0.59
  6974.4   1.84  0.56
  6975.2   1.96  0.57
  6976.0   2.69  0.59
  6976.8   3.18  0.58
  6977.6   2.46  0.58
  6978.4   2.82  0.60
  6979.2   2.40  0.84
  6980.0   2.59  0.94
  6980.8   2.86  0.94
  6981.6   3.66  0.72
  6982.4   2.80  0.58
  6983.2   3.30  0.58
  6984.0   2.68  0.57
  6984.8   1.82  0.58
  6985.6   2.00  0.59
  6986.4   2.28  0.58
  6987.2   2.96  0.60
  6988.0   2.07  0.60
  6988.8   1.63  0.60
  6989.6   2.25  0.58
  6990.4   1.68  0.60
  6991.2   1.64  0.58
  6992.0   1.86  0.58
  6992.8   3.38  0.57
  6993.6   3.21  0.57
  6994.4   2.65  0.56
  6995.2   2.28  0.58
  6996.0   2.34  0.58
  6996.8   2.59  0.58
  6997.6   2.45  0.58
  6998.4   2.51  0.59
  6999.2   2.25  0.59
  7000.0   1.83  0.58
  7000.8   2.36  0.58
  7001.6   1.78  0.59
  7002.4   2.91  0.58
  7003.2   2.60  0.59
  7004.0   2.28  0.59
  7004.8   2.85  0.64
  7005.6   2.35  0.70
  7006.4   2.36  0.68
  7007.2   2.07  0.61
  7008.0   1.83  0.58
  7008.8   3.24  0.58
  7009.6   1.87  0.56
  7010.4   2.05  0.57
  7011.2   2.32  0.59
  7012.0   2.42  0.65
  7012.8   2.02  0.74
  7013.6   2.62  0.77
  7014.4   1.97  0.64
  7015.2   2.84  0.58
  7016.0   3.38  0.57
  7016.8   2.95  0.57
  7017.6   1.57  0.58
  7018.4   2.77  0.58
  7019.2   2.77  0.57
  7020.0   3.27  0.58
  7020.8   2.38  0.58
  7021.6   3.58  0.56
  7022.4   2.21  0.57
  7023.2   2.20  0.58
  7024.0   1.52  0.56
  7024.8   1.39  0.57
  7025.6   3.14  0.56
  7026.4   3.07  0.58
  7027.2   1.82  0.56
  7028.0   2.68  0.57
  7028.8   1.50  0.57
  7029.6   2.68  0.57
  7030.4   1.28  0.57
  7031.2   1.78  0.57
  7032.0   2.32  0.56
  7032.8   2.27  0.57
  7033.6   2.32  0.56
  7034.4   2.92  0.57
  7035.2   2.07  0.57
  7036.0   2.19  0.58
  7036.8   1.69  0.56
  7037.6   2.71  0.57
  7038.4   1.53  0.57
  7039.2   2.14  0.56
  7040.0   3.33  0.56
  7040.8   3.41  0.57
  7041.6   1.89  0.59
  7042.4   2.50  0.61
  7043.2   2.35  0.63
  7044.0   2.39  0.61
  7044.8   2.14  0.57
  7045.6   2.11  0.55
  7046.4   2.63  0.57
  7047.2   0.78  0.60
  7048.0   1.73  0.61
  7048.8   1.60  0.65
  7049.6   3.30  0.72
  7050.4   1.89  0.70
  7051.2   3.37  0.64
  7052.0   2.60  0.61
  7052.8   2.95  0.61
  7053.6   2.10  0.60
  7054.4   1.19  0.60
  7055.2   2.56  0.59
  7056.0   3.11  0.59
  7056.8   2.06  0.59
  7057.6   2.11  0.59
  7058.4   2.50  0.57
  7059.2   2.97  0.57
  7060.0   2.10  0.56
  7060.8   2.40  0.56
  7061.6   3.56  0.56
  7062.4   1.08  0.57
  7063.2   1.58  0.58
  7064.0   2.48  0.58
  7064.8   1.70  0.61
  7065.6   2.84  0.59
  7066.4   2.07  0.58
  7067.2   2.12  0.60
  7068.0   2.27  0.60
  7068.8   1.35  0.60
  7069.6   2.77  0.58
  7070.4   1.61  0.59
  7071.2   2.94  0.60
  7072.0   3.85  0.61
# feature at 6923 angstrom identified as [S II] 6716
